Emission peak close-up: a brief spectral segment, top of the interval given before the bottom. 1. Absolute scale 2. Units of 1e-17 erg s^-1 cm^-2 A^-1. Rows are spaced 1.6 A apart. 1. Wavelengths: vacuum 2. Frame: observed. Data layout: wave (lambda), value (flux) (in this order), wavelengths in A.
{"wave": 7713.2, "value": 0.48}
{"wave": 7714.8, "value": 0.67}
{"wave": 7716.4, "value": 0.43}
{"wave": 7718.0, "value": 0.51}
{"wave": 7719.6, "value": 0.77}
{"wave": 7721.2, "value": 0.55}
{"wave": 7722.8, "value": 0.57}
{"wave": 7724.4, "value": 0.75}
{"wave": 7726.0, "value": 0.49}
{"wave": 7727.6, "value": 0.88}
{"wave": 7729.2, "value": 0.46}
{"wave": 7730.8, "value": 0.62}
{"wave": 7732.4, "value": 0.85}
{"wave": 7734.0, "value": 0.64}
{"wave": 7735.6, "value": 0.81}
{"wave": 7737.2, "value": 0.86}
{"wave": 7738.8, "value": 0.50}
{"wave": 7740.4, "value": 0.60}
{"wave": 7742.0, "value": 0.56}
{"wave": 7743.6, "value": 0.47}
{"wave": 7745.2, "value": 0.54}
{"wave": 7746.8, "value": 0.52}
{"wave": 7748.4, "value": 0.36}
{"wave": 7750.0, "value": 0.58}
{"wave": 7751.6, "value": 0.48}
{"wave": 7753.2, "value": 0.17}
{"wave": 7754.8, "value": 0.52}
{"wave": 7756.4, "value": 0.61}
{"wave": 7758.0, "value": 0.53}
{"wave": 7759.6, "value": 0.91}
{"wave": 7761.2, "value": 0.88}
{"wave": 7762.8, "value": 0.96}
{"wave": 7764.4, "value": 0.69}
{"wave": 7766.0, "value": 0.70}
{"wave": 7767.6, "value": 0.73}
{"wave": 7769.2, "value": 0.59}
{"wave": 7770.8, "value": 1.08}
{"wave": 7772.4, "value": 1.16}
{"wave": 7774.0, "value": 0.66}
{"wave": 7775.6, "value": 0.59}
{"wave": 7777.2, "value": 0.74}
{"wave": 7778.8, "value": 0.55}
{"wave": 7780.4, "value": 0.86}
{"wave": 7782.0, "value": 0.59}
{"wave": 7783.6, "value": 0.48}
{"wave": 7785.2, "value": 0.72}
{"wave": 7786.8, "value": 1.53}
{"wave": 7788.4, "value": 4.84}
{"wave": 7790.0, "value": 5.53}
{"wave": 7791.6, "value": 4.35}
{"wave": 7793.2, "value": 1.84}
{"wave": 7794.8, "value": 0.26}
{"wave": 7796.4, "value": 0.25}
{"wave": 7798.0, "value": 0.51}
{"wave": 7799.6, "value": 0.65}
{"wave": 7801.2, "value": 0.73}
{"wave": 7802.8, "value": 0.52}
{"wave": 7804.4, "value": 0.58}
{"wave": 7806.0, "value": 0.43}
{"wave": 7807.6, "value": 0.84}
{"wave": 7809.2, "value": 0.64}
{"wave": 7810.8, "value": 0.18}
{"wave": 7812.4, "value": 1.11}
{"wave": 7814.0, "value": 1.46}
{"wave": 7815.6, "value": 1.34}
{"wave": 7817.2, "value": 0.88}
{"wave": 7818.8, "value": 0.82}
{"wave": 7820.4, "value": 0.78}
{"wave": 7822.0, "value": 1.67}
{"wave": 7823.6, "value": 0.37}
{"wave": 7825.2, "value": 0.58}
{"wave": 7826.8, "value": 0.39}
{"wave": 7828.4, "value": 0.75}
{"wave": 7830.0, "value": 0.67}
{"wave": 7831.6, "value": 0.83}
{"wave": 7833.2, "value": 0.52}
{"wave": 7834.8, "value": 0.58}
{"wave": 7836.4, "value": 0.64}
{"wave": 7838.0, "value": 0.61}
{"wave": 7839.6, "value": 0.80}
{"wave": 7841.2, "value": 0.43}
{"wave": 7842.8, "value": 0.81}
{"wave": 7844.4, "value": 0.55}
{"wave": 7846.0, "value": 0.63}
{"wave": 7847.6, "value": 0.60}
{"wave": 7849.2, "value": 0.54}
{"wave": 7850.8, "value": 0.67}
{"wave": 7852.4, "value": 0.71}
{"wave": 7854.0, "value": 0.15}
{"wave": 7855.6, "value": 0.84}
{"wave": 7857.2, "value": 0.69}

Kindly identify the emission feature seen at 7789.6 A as Halpha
